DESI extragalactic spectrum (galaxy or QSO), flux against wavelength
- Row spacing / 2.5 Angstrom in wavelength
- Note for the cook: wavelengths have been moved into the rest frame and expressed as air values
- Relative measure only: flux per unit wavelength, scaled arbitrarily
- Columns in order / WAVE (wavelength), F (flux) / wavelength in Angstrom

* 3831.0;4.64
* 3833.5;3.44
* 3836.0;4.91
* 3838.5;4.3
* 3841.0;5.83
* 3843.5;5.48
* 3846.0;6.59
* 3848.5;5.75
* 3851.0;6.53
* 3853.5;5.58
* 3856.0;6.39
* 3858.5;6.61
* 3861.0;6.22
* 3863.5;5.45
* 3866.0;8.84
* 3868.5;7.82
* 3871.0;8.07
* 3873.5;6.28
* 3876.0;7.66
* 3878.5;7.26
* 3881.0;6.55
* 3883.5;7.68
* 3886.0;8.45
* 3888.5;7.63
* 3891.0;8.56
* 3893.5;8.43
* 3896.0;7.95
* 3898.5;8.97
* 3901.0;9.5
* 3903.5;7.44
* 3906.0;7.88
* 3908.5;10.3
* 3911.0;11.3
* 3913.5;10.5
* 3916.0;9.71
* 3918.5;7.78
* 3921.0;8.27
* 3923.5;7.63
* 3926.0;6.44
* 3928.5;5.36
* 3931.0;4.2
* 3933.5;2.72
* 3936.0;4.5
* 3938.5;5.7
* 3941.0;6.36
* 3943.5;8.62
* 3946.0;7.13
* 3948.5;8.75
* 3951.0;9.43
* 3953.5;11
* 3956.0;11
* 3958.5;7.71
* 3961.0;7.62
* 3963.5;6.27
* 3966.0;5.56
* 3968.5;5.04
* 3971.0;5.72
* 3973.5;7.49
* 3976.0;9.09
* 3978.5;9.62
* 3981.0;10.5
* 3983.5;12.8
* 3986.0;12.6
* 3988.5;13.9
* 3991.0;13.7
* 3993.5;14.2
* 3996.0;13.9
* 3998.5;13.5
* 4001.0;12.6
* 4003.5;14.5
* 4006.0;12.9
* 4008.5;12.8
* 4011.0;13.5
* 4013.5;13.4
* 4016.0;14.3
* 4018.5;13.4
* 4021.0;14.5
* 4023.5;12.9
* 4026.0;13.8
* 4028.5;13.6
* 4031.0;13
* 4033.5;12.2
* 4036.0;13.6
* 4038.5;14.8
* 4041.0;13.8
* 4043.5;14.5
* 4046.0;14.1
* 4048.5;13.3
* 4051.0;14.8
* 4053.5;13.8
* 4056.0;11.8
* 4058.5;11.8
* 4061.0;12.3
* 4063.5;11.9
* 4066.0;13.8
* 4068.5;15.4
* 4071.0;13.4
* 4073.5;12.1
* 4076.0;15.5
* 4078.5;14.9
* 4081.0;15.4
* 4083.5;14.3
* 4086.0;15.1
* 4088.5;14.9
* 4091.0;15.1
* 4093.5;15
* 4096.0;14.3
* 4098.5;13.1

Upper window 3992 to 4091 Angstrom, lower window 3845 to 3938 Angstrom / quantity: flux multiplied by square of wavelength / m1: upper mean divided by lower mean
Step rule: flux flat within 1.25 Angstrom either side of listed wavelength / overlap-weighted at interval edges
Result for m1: 2.01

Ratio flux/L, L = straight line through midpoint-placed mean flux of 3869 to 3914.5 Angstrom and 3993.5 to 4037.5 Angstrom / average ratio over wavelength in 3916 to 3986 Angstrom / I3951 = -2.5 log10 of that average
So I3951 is 0.38 mag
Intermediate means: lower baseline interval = 8.34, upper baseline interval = 13.5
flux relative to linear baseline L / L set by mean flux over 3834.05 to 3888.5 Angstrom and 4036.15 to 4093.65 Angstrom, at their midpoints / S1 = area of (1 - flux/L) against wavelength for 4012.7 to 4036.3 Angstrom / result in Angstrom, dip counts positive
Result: -1.9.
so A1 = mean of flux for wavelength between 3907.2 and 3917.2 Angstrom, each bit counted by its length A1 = 10.4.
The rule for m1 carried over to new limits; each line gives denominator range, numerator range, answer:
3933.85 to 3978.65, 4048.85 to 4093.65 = 1.98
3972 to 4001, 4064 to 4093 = 1.27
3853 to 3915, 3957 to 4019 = 1.47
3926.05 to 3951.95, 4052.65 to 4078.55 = 2.26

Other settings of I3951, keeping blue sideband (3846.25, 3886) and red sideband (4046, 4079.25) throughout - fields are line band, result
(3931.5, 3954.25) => 0.34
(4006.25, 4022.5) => -0.15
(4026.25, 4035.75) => -0.06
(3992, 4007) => -0.20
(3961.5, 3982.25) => 0.37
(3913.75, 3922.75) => -0.02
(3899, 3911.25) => -0.11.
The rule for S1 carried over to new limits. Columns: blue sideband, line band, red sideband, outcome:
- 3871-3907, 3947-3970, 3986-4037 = 6.2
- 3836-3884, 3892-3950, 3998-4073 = 7.6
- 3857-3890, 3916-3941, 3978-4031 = 9.4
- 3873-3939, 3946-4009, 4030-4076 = 0.8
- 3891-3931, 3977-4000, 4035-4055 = -2.0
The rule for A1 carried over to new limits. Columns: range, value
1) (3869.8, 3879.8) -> 7.31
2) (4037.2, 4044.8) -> 14.4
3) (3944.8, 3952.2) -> 8.44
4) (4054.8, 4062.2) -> 12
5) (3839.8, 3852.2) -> 6.03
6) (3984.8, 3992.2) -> 13.4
